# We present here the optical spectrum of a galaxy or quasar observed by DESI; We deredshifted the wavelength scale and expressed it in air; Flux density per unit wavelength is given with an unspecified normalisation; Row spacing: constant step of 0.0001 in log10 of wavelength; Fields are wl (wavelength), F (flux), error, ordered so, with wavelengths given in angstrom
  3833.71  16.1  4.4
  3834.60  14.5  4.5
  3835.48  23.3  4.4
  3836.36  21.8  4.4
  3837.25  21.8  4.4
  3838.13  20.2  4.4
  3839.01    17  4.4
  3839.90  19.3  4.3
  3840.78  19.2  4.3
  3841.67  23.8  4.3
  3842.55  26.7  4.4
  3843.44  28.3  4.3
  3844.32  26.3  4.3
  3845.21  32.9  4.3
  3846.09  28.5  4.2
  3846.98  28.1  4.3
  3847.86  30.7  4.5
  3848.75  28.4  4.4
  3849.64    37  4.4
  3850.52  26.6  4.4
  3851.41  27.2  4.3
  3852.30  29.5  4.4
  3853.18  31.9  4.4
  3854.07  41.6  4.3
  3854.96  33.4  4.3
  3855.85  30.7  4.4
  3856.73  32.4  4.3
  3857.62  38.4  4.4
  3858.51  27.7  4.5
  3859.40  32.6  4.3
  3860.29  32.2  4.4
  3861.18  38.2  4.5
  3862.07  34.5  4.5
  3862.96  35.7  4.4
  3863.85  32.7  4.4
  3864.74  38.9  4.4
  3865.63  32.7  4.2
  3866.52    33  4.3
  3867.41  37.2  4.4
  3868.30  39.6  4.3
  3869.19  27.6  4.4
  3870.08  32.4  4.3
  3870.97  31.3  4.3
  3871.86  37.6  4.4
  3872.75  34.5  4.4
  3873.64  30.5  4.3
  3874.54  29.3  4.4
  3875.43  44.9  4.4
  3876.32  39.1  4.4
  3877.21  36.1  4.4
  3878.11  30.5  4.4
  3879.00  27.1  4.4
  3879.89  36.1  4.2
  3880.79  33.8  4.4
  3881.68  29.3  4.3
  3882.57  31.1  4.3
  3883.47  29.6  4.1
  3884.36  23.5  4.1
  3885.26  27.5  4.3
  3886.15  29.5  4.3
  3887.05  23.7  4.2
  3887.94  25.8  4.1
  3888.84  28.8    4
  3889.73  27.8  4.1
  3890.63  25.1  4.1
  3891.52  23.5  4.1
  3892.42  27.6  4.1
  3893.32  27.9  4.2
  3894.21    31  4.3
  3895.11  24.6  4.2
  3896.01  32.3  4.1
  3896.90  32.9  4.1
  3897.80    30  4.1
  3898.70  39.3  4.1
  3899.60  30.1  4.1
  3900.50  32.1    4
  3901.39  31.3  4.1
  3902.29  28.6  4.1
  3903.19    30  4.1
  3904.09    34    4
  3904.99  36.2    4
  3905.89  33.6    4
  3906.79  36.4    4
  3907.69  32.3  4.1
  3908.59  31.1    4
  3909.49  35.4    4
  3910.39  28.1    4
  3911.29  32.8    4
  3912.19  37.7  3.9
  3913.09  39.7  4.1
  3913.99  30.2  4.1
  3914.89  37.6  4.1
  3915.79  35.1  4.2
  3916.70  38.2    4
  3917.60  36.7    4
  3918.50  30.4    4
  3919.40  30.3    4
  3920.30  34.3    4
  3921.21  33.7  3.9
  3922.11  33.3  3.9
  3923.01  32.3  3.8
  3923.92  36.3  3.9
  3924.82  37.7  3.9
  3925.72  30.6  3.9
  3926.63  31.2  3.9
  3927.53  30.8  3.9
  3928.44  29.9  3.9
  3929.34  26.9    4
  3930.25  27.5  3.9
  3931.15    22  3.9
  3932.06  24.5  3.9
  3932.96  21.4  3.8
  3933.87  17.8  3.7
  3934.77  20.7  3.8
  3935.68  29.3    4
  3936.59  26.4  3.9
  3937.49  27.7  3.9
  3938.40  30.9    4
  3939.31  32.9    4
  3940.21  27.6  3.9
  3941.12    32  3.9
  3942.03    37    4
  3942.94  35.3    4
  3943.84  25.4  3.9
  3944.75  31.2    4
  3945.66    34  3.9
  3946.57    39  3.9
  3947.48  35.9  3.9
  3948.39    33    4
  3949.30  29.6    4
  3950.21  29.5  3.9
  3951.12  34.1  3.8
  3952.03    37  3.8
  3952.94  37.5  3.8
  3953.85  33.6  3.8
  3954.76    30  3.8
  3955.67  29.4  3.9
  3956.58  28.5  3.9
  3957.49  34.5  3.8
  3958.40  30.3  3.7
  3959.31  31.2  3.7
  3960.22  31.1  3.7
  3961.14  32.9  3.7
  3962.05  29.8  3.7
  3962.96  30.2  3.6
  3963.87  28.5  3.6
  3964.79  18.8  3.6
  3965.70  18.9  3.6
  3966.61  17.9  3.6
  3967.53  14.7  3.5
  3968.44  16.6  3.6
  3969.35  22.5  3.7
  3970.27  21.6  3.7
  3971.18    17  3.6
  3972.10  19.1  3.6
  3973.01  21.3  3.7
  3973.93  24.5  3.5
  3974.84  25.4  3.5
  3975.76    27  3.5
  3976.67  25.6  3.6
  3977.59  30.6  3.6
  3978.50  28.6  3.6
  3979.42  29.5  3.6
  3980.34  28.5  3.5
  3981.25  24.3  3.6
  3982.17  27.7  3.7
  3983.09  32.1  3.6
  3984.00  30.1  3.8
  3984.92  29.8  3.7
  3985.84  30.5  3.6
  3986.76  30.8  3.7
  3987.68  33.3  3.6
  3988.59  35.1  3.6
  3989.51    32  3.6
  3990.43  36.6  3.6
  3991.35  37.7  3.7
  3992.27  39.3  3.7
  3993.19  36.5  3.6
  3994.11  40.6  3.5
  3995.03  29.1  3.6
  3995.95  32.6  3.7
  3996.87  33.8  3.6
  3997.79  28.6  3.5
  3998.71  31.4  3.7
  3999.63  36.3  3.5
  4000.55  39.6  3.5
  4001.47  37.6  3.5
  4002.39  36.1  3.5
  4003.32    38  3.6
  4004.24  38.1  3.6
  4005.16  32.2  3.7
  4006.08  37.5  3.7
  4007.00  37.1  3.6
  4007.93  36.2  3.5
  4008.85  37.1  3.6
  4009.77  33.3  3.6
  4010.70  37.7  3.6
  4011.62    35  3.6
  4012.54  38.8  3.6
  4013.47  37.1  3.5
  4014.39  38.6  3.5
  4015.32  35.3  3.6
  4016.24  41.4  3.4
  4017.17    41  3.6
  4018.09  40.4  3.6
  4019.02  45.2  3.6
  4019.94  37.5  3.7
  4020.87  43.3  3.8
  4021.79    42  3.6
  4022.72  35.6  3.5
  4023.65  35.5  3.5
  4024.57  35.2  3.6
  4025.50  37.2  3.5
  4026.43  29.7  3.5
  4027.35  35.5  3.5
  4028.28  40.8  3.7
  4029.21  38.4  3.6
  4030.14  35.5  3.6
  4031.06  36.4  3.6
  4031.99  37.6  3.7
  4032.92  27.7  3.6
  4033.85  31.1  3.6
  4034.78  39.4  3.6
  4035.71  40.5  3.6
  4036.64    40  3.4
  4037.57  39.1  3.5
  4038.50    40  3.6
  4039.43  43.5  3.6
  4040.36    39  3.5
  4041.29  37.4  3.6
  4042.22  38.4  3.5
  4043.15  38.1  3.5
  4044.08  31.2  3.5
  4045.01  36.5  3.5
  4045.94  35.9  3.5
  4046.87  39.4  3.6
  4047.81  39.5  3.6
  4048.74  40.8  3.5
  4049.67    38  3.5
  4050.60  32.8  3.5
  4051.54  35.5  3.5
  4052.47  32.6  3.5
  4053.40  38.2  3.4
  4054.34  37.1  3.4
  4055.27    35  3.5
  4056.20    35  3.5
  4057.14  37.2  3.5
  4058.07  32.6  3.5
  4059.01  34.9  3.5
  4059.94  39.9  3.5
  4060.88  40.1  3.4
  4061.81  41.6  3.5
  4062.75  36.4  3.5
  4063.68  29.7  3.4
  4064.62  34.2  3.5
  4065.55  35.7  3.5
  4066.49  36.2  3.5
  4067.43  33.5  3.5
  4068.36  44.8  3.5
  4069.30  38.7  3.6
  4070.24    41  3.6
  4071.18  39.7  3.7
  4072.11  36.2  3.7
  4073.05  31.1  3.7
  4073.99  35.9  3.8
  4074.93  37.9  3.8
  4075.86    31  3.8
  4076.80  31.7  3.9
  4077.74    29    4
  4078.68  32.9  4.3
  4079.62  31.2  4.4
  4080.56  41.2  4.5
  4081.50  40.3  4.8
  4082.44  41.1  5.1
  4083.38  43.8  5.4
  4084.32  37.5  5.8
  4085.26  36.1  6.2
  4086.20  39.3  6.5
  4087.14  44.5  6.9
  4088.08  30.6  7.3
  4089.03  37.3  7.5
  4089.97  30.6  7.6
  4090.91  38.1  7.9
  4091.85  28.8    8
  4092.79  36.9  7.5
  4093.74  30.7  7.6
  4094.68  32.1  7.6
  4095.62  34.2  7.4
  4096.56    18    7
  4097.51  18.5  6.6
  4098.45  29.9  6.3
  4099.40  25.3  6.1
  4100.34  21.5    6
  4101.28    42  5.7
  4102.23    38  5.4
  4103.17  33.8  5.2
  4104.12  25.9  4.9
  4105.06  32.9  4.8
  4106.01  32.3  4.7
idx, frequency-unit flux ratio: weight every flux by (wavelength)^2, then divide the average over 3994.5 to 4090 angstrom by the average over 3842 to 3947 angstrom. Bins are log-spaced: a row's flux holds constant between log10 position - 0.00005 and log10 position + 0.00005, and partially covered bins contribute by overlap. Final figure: 1.3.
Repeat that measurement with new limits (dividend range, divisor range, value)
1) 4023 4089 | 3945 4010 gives 1.24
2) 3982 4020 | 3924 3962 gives 1.20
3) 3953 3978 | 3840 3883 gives 0.84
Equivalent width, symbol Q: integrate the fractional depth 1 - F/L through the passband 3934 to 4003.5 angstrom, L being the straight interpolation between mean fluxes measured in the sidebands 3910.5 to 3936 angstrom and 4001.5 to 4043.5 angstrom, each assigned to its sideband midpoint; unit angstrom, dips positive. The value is 8.3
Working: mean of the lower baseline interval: 31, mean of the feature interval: 30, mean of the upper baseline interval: 37.6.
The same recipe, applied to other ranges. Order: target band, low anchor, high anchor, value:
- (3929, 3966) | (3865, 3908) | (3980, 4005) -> 3.4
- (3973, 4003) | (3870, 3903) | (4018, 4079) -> 2.4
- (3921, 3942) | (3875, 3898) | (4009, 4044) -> 2.3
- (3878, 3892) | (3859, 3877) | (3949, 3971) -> 2.2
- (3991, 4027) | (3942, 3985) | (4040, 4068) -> -4.9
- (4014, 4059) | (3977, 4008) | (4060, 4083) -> -2.9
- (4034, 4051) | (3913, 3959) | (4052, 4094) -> -1.5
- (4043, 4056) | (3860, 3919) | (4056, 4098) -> -0.6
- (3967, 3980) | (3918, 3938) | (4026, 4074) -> 3.6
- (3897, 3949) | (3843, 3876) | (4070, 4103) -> 2.4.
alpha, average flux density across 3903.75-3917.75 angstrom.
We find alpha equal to 34.7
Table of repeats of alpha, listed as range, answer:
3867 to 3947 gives 31.3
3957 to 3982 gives 25.3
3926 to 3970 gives 28.7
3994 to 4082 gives 36.6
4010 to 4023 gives 39.1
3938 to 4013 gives 31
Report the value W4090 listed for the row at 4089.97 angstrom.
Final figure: 30.6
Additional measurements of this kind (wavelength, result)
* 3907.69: 32.3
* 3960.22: 31.1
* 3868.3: 39.6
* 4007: 37.1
